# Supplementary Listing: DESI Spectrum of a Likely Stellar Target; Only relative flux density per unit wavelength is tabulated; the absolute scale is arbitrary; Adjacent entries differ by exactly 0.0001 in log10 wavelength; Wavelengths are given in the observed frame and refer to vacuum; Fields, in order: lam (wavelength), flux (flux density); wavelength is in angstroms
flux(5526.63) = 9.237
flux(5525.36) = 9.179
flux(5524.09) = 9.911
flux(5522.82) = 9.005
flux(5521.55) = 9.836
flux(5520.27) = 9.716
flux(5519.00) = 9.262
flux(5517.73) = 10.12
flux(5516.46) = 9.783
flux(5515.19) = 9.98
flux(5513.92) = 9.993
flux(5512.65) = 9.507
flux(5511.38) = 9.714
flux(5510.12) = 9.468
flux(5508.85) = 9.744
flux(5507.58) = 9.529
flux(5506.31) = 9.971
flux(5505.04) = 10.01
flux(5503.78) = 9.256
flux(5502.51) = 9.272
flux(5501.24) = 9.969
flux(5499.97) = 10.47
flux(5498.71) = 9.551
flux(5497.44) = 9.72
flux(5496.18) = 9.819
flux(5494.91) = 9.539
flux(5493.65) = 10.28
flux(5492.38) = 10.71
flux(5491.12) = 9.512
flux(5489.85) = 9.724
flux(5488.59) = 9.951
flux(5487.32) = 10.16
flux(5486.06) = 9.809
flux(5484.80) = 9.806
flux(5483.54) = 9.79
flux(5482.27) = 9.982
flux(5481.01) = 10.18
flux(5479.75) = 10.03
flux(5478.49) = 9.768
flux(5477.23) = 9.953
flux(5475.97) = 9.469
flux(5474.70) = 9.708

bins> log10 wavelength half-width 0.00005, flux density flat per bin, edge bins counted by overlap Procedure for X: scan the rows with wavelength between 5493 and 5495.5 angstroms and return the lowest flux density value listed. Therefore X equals 9.539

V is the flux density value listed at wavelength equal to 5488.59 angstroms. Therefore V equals 9.951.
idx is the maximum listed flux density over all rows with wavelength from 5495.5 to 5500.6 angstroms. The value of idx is 10.47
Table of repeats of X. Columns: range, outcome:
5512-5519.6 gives 9.262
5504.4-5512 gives 9.468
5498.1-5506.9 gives 9.256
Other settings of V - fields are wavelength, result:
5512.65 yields 9.507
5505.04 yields 10.01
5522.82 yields 9.005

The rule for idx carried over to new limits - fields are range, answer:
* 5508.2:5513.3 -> 9.744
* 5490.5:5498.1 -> 10.71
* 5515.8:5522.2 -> 10.12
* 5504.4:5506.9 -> 10.01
